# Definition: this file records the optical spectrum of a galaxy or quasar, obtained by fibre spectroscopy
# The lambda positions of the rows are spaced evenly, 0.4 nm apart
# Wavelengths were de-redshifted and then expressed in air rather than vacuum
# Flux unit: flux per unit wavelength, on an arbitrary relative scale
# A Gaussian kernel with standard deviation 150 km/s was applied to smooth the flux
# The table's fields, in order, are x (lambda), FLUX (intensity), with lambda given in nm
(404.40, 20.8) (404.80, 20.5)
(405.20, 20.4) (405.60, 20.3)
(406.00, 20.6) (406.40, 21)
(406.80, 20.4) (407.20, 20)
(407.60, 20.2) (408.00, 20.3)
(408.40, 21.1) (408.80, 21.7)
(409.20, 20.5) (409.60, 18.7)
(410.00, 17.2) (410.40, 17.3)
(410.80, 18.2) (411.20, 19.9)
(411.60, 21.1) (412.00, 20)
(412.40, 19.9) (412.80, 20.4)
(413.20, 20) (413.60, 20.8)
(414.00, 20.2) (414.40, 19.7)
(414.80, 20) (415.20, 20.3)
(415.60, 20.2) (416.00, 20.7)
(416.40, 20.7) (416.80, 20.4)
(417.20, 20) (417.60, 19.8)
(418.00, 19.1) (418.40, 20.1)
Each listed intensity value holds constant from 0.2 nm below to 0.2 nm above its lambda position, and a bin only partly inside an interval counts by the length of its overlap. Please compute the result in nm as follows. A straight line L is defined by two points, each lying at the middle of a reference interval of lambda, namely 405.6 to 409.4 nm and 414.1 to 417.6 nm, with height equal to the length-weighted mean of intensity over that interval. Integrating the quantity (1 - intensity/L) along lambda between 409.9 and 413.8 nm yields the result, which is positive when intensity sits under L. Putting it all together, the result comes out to 0.17 nm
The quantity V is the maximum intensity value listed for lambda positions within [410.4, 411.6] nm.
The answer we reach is 21.1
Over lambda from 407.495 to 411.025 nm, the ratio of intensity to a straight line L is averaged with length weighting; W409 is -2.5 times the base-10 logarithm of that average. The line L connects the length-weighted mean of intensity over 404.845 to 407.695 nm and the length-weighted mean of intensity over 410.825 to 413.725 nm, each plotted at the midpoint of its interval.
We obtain 0.05 mag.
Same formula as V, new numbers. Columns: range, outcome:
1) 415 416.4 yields 20.7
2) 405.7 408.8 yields 21.7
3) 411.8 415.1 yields 20.8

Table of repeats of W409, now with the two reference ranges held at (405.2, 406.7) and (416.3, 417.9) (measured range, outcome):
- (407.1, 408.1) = 0.02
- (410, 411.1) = 0.15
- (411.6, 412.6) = 0.01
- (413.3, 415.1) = 0.00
